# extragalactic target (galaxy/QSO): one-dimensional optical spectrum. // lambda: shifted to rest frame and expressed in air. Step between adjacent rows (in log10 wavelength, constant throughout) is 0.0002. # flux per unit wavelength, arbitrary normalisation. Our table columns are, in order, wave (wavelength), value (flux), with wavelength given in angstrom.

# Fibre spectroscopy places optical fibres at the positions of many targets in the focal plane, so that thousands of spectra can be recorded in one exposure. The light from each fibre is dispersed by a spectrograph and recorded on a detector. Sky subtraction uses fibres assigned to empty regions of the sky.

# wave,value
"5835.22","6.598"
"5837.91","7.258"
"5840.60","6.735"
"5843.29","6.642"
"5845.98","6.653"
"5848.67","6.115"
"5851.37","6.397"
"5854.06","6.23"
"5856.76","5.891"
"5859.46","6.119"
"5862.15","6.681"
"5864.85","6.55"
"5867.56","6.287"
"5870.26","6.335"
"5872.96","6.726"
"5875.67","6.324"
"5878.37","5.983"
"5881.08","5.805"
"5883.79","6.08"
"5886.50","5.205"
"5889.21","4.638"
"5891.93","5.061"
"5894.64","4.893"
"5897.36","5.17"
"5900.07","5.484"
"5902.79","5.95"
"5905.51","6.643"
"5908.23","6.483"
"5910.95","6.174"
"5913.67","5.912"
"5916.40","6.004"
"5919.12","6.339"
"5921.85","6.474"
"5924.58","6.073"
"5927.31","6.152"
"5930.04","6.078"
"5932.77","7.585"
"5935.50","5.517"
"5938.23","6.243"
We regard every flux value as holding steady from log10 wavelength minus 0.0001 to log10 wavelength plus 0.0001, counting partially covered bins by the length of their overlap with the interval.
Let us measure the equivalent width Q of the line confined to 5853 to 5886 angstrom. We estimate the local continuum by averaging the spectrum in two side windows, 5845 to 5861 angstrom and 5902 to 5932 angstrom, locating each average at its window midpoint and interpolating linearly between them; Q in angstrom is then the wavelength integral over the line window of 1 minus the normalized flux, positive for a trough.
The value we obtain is 0.1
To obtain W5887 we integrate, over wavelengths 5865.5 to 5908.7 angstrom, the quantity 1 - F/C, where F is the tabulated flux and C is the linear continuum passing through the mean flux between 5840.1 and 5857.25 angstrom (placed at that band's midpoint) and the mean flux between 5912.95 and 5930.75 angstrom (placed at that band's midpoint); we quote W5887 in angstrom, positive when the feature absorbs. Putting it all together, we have 3.1 angstrom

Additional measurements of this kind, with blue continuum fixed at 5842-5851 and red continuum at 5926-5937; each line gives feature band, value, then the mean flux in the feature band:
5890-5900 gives 2.06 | 5.07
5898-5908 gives 0.57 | 6.02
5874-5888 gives 1.15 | 5.89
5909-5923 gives 0.38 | 6.19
